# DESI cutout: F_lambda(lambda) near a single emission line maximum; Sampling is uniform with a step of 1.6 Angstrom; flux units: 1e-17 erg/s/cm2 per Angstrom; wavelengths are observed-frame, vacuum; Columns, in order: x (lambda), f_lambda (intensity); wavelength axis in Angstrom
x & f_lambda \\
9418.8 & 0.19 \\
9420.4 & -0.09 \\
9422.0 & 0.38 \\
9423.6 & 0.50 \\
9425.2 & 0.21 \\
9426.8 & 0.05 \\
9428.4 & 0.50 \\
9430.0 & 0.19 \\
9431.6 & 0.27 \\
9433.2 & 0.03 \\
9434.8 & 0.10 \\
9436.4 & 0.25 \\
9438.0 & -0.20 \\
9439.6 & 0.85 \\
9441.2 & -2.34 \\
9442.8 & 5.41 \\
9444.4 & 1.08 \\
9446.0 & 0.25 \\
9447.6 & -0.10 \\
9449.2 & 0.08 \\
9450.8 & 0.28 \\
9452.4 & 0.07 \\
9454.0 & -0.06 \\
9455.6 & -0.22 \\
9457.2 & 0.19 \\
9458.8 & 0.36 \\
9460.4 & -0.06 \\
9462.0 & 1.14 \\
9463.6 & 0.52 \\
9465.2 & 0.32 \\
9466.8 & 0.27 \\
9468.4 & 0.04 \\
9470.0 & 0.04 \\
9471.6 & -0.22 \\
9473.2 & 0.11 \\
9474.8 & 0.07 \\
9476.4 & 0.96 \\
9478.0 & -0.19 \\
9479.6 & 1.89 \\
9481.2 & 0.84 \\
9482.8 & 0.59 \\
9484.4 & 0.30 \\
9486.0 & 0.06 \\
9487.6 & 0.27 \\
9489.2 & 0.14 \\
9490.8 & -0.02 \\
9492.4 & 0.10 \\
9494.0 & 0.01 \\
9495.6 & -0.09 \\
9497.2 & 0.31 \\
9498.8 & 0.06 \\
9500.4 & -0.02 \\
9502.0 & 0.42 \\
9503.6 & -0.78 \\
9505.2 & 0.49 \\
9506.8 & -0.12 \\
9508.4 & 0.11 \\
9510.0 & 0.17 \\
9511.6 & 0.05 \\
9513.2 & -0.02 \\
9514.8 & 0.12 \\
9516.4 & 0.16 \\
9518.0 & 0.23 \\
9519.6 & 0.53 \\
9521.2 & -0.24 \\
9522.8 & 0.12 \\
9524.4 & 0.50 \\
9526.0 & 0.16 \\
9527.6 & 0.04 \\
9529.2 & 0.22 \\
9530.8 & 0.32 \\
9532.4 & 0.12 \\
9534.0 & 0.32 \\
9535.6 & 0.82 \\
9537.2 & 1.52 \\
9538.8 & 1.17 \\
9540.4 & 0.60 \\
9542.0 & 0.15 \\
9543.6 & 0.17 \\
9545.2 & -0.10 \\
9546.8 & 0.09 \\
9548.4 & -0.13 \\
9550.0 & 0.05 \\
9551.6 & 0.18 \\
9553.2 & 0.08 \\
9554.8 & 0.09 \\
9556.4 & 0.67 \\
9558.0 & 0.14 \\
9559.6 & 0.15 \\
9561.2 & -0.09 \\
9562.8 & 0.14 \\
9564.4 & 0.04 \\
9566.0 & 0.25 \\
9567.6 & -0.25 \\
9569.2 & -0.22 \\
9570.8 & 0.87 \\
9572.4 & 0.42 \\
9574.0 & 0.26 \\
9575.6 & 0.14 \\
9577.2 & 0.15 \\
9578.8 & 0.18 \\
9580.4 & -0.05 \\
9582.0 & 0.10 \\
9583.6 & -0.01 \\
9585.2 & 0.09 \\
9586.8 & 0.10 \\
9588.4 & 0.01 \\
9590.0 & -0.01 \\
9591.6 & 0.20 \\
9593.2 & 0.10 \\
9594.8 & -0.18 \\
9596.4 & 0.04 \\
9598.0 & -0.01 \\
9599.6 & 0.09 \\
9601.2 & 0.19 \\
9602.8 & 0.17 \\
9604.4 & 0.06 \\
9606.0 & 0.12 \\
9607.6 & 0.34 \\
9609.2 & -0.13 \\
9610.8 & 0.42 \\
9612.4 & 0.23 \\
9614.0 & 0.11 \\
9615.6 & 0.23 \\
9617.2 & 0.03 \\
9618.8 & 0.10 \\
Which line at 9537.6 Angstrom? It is H-alpha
